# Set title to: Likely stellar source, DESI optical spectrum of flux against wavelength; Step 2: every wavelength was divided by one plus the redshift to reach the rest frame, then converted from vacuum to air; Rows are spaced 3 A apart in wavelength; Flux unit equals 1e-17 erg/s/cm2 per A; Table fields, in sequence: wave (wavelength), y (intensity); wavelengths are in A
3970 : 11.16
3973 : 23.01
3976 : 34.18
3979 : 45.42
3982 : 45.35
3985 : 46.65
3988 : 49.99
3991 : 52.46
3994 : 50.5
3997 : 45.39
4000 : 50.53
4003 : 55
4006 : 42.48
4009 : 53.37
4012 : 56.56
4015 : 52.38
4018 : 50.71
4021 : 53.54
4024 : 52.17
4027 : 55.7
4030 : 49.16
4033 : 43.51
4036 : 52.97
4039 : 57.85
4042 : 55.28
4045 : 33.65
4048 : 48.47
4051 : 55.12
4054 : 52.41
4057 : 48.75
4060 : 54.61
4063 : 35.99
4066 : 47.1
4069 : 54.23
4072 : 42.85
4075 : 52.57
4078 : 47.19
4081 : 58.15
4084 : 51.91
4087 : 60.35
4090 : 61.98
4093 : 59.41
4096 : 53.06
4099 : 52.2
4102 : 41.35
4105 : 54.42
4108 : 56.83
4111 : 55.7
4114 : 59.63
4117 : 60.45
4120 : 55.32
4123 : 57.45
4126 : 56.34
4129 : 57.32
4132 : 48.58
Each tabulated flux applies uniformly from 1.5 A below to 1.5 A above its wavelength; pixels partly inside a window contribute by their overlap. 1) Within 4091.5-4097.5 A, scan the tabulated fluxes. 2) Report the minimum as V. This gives 53.06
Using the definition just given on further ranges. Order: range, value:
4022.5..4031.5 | 49.16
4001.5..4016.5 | 42.48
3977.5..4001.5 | 45.35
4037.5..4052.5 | 33.65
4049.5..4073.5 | 35.99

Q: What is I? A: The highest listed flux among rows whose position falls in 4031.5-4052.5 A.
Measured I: 57.85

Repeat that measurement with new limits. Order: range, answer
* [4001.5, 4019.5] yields 56.56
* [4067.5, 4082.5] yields 58.15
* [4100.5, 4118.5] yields 60.45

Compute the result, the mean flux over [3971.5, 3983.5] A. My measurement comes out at 37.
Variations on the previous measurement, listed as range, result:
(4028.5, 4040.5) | 50.9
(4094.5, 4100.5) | 52.6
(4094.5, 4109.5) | 51.6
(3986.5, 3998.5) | 49.6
